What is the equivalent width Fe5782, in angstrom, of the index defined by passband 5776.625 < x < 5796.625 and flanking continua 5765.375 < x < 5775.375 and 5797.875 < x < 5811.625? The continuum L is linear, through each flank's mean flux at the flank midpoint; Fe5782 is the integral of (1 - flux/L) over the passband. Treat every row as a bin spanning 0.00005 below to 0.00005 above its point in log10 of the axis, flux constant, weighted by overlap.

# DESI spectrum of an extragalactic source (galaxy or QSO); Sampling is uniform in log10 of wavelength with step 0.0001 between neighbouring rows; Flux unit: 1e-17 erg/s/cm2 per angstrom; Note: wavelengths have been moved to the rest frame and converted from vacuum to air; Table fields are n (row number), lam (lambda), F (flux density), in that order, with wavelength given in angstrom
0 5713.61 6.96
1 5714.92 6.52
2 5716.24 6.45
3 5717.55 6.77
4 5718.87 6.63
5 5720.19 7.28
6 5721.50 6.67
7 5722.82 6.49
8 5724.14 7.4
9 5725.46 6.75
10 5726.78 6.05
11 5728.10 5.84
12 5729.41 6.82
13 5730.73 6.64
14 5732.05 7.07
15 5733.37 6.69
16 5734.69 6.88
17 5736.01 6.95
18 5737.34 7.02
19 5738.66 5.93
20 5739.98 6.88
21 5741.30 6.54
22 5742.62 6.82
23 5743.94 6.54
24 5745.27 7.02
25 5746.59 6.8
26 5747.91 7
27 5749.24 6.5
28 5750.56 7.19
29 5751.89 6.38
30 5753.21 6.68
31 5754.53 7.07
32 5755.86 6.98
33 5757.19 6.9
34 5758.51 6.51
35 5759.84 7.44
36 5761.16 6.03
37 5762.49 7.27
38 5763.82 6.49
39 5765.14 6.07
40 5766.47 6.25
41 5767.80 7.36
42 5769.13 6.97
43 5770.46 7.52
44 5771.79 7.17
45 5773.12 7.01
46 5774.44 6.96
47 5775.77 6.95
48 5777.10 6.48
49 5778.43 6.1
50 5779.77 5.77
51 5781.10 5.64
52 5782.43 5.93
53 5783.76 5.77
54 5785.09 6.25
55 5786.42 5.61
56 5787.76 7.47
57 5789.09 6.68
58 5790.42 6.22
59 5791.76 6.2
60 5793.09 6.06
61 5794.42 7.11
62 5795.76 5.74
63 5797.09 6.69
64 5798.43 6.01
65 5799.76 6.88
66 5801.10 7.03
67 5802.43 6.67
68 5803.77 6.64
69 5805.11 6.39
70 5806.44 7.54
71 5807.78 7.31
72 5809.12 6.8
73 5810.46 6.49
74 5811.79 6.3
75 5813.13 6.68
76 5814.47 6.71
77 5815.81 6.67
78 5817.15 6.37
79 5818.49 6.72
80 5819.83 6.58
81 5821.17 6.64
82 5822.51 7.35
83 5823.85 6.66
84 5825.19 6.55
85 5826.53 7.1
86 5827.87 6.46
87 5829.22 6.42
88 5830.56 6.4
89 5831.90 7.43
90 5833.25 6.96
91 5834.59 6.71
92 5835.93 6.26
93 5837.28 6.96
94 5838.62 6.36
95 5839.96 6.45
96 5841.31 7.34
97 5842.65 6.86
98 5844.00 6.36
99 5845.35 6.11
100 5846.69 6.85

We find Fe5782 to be 2.0 angstrom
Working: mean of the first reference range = 6.99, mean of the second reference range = 6.77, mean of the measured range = 6.2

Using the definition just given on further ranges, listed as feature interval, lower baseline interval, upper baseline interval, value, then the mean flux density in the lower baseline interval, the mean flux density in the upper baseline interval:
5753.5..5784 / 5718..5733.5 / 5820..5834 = 0.39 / 6.7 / 6.79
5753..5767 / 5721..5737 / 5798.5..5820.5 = -0.01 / 6.69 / 6.72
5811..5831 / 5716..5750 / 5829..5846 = 0.10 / 6.71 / 6.67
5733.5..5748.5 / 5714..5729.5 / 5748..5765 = -0.10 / 6.64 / 6.77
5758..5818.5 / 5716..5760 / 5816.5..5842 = 1.35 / 6.75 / 6.72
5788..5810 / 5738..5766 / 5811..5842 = 0.22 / 6.71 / 6.7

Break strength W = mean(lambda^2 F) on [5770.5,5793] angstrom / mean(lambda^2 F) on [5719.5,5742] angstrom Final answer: 0.97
